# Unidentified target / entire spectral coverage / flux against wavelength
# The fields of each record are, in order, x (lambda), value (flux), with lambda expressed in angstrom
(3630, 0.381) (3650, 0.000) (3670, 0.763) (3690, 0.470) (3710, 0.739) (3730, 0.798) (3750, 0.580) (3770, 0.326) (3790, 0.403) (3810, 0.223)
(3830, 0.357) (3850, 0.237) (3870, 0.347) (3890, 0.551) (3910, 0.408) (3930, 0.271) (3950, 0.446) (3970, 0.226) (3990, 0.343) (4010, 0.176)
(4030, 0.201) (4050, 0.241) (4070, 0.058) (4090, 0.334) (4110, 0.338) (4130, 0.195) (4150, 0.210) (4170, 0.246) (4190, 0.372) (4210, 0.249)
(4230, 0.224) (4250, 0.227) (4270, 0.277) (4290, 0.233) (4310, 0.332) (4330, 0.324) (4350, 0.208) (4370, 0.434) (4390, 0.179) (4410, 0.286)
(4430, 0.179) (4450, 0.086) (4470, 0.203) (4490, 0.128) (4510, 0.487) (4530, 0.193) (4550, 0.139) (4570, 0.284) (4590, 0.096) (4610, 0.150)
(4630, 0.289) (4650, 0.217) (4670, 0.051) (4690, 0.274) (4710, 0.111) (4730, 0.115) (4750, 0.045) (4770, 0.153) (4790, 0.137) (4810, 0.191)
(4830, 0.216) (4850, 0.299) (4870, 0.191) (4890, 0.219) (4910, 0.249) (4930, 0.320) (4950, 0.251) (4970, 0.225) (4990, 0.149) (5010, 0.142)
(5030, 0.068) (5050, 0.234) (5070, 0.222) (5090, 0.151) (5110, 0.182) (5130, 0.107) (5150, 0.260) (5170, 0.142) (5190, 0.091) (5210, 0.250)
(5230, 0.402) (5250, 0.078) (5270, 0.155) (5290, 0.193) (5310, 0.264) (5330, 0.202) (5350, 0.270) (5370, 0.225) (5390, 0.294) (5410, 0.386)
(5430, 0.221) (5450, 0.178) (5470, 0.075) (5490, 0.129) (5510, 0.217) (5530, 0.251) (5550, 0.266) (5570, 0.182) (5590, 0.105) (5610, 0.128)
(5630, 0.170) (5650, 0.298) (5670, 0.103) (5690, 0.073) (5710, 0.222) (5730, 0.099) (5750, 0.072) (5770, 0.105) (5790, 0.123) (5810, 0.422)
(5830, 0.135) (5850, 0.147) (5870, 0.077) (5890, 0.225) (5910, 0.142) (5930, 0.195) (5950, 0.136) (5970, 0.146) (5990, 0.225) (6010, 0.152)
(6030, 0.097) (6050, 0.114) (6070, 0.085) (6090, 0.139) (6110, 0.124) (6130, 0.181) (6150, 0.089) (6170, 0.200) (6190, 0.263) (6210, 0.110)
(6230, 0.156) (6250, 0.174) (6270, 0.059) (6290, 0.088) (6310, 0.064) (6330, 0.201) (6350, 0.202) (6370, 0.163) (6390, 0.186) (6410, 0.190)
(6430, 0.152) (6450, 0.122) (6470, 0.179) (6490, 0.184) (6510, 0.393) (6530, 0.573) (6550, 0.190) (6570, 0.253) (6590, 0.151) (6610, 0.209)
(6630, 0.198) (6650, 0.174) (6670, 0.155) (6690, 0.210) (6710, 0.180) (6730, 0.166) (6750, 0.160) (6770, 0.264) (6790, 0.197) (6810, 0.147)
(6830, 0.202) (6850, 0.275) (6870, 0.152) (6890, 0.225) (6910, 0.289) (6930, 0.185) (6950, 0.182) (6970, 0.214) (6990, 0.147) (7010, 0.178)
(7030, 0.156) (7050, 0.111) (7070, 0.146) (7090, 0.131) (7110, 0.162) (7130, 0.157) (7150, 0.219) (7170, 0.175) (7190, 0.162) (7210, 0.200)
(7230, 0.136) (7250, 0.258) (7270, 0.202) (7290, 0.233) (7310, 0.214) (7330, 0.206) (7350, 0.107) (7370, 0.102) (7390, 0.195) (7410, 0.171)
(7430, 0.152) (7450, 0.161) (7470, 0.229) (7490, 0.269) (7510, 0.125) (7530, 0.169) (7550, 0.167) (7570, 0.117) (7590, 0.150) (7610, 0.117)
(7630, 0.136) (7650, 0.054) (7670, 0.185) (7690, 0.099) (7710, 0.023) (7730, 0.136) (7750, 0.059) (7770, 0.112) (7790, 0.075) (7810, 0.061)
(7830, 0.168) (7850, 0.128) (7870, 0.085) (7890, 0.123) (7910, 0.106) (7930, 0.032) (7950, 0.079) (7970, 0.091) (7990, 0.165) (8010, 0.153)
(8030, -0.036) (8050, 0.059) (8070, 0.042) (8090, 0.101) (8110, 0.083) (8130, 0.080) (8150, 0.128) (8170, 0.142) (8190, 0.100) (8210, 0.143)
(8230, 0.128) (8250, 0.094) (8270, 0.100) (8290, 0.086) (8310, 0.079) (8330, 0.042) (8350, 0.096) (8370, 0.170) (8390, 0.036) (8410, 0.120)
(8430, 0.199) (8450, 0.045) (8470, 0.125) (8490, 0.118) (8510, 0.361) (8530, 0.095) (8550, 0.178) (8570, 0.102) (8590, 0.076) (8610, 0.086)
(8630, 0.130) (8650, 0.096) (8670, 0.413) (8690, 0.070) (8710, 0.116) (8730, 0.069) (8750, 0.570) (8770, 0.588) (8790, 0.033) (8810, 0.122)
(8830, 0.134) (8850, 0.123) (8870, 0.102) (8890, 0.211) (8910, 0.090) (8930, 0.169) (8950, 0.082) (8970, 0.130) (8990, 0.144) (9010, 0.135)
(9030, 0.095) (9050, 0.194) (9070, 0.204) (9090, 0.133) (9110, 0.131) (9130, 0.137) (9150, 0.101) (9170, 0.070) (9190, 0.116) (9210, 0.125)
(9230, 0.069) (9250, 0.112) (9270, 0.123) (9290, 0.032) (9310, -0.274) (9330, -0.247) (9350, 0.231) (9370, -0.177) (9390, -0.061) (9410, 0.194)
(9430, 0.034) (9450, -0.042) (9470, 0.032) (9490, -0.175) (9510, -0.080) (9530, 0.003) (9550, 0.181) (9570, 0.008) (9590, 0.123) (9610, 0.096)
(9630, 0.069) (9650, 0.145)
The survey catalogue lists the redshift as 0.75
